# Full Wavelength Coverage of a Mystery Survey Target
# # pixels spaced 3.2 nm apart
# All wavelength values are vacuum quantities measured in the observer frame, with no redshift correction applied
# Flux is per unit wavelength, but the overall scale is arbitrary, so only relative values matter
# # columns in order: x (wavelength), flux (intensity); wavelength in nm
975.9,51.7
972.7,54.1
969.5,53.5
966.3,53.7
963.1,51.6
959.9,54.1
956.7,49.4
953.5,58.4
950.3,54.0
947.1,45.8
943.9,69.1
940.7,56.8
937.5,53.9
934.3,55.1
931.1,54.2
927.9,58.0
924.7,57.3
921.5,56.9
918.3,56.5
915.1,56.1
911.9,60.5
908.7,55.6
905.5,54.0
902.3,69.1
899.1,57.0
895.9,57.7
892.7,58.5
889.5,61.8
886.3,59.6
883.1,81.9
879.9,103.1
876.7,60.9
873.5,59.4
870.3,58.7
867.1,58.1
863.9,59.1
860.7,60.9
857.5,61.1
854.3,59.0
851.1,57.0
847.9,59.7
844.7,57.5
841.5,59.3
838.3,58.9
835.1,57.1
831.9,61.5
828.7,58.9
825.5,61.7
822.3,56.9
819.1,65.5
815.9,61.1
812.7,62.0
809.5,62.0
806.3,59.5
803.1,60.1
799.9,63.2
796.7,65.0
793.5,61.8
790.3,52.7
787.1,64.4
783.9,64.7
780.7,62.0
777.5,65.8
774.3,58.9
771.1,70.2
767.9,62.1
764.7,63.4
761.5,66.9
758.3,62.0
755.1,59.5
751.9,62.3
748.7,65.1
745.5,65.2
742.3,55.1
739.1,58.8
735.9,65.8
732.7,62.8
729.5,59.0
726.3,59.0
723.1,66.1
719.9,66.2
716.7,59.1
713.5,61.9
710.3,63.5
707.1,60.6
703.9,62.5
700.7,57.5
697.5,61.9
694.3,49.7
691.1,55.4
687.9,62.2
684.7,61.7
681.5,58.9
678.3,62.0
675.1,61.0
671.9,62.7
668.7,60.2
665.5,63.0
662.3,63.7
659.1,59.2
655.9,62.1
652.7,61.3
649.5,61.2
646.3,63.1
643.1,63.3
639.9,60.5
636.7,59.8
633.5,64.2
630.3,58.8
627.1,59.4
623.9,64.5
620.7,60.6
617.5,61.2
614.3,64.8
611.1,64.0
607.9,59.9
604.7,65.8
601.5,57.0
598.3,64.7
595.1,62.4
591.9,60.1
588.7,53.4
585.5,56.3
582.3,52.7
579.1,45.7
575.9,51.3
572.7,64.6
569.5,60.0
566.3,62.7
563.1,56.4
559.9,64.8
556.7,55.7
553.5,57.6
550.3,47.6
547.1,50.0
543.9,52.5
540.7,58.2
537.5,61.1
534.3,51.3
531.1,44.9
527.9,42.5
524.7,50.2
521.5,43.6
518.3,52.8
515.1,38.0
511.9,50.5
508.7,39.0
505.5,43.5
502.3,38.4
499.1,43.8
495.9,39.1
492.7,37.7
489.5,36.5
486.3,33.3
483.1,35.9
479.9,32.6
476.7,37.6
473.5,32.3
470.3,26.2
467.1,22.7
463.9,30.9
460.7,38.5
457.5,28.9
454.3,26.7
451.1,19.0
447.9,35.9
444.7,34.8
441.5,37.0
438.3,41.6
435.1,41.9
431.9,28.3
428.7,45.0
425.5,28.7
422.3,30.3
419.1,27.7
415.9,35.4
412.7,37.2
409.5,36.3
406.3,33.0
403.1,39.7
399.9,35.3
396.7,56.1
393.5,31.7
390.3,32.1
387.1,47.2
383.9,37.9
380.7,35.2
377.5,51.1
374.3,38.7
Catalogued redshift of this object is 0.34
